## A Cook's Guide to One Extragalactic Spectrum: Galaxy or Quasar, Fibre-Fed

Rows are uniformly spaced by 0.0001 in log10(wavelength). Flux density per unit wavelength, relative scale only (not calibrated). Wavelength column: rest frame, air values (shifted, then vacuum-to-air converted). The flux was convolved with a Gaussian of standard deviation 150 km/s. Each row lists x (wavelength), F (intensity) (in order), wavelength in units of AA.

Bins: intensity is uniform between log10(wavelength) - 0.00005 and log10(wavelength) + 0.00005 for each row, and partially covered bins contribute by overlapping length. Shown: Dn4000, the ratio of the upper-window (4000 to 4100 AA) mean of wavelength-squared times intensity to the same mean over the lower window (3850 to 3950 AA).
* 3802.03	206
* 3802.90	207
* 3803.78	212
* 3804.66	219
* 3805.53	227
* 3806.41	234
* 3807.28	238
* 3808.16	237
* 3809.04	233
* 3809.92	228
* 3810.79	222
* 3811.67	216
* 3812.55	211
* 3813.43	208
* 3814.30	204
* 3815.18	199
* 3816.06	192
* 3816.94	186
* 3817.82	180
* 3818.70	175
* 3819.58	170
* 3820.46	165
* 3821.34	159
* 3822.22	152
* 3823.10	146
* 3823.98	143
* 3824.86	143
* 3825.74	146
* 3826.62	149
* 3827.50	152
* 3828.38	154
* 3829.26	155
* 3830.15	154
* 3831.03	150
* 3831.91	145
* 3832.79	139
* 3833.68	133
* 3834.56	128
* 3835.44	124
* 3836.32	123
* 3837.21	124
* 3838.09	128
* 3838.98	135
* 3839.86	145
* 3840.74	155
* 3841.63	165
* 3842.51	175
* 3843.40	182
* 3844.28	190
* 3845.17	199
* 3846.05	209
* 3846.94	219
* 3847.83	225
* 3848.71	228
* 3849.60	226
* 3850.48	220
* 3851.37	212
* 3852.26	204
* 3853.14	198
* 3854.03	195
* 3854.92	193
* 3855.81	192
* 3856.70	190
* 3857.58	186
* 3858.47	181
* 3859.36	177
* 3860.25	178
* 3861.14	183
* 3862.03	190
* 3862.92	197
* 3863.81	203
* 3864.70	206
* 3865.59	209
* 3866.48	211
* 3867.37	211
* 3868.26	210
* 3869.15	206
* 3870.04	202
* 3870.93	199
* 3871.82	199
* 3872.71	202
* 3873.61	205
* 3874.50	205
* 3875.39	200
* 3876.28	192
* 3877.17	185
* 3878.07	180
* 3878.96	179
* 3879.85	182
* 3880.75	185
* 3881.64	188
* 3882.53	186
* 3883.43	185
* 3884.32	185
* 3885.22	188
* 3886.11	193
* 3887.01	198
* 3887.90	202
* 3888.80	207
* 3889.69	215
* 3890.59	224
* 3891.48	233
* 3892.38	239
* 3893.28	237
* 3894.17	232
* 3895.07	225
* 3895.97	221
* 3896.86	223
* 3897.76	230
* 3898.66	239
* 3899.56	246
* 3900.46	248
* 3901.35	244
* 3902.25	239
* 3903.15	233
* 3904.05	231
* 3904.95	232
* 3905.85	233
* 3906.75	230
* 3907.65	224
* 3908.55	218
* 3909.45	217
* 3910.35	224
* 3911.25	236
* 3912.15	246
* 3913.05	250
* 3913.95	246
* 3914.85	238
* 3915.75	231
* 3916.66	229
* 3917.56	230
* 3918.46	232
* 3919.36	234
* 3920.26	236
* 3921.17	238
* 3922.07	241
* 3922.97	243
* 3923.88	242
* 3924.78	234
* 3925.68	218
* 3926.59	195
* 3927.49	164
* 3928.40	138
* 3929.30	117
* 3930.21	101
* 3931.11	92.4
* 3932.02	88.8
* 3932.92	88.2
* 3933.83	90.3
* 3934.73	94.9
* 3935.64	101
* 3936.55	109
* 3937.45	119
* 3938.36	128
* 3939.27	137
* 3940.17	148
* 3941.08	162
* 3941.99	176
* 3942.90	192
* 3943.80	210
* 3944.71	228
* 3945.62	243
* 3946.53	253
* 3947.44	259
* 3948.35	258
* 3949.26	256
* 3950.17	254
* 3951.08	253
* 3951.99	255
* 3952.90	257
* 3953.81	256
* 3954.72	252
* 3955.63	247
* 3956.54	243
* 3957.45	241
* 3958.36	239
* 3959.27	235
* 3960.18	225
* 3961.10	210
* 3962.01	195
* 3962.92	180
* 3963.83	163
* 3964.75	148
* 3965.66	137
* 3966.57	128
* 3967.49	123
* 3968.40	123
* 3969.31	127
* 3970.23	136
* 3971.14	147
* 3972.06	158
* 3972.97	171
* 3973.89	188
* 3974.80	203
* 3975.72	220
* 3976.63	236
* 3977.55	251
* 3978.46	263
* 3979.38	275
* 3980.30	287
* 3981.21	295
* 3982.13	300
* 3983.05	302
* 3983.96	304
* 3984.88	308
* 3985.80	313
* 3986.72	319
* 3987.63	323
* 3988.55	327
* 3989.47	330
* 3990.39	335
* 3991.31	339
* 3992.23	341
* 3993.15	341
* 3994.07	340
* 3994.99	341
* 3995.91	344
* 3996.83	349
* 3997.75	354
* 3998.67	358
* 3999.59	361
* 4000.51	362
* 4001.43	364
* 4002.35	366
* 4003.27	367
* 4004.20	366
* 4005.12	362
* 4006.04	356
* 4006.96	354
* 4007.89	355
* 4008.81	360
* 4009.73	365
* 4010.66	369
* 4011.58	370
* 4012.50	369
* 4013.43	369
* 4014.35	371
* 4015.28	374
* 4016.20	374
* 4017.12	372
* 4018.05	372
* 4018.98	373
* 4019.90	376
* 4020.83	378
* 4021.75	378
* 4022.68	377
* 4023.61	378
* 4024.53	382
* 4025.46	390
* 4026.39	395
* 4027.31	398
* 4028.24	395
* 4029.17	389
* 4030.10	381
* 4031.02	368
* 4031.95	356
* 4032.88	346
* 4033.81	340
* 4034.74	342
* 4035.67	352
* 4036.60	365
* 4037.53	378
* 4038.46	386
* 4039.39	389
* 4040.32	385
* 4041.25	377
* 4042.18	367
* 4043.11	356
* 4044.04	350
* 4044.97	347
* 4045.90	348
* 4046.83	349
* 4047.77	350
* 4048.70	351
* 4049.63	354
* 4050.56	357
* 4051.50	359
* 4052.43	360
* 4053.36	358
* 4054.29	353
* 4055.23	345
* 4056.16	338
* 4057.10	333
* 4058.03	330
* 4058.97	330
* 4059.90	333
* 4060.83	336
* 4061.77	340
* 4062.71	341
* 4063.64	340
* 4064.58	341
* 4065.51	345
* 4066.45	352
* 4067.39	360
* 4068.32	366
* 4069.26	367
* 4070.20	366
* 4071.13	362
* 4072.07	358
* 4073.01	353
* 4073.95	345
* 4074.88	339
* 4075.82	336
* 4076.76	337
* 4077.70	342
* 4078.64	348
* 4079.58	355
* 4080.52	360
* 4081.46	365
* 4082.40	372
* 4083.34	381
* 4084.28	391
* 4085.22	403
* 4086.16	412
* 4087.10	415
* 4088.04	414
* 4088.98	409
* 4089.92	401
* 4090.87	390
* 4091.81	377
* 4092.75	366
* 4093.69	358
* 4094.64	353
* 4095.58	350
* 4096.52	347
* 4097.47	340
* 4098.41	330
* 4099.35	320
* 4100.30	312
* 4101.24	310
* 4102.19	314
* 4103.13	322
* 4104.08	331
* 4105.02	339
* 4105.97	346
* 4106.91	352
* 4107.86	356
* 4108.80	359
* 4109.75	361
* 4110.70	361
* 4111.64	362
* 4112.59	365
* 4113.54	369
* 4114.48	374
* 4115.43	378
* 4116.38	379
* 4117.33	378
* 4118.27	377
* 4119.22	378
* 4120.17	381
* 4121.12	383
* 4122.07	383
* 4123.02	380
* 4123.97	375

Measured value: 1.95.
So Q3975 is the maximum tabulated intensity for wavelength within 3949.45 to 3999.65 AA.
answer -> 361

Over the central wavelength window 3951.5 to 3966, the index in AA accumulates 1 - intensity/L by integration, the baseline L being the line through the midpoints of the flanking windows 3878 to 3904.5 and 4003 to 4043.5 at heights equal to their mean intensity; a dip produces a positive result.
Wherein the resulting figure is 3.7 AA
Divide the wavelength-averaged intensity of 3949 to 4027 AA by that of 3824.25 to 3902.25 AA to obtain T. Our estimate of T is 1.54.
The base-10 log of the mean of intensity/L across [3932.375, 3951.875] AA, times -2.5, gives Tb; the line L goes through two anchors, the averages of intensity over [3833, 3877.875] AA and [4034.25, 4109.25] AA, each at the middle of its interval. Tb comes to 0.38 mag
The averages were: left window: 187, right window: 356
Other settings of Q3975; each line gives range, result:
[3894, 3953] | 259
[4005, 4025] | 382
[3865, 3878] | 211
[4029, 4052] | 389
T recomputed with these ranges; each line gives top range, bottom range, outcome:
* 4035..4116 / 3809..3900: 1.89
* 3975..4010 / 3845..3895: 1.62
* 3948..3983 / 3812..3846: 1.34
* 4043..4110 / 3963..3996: 1.43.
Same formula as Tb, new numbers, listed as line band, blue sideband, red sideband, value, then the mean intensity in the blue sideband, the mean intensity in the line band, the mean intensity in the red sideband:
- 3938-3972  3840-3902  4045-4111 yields 0.30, 203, 200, 354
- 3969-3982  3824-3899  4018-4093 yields 0.34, 188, 214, 364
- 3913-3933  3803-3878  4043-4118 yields 0.22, 186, 198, 356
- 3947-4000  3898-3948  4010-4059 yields 0.09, 199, 254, 365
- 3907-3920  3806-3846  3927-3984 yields -0.24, 171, 233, 193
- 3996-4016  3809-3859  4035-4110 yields -0.19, 176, 363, 356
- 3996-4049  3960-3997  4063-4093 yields -0.22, 247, 367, 368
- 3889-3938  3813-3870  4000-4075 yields 0.18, 177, 205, 361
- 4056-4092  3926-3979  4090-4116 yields -0.14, 183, 361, 351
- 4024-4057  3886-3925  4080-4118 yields -0.13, 231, 364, 363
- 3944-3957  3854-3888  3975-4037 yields 0.14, 194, 250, 346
